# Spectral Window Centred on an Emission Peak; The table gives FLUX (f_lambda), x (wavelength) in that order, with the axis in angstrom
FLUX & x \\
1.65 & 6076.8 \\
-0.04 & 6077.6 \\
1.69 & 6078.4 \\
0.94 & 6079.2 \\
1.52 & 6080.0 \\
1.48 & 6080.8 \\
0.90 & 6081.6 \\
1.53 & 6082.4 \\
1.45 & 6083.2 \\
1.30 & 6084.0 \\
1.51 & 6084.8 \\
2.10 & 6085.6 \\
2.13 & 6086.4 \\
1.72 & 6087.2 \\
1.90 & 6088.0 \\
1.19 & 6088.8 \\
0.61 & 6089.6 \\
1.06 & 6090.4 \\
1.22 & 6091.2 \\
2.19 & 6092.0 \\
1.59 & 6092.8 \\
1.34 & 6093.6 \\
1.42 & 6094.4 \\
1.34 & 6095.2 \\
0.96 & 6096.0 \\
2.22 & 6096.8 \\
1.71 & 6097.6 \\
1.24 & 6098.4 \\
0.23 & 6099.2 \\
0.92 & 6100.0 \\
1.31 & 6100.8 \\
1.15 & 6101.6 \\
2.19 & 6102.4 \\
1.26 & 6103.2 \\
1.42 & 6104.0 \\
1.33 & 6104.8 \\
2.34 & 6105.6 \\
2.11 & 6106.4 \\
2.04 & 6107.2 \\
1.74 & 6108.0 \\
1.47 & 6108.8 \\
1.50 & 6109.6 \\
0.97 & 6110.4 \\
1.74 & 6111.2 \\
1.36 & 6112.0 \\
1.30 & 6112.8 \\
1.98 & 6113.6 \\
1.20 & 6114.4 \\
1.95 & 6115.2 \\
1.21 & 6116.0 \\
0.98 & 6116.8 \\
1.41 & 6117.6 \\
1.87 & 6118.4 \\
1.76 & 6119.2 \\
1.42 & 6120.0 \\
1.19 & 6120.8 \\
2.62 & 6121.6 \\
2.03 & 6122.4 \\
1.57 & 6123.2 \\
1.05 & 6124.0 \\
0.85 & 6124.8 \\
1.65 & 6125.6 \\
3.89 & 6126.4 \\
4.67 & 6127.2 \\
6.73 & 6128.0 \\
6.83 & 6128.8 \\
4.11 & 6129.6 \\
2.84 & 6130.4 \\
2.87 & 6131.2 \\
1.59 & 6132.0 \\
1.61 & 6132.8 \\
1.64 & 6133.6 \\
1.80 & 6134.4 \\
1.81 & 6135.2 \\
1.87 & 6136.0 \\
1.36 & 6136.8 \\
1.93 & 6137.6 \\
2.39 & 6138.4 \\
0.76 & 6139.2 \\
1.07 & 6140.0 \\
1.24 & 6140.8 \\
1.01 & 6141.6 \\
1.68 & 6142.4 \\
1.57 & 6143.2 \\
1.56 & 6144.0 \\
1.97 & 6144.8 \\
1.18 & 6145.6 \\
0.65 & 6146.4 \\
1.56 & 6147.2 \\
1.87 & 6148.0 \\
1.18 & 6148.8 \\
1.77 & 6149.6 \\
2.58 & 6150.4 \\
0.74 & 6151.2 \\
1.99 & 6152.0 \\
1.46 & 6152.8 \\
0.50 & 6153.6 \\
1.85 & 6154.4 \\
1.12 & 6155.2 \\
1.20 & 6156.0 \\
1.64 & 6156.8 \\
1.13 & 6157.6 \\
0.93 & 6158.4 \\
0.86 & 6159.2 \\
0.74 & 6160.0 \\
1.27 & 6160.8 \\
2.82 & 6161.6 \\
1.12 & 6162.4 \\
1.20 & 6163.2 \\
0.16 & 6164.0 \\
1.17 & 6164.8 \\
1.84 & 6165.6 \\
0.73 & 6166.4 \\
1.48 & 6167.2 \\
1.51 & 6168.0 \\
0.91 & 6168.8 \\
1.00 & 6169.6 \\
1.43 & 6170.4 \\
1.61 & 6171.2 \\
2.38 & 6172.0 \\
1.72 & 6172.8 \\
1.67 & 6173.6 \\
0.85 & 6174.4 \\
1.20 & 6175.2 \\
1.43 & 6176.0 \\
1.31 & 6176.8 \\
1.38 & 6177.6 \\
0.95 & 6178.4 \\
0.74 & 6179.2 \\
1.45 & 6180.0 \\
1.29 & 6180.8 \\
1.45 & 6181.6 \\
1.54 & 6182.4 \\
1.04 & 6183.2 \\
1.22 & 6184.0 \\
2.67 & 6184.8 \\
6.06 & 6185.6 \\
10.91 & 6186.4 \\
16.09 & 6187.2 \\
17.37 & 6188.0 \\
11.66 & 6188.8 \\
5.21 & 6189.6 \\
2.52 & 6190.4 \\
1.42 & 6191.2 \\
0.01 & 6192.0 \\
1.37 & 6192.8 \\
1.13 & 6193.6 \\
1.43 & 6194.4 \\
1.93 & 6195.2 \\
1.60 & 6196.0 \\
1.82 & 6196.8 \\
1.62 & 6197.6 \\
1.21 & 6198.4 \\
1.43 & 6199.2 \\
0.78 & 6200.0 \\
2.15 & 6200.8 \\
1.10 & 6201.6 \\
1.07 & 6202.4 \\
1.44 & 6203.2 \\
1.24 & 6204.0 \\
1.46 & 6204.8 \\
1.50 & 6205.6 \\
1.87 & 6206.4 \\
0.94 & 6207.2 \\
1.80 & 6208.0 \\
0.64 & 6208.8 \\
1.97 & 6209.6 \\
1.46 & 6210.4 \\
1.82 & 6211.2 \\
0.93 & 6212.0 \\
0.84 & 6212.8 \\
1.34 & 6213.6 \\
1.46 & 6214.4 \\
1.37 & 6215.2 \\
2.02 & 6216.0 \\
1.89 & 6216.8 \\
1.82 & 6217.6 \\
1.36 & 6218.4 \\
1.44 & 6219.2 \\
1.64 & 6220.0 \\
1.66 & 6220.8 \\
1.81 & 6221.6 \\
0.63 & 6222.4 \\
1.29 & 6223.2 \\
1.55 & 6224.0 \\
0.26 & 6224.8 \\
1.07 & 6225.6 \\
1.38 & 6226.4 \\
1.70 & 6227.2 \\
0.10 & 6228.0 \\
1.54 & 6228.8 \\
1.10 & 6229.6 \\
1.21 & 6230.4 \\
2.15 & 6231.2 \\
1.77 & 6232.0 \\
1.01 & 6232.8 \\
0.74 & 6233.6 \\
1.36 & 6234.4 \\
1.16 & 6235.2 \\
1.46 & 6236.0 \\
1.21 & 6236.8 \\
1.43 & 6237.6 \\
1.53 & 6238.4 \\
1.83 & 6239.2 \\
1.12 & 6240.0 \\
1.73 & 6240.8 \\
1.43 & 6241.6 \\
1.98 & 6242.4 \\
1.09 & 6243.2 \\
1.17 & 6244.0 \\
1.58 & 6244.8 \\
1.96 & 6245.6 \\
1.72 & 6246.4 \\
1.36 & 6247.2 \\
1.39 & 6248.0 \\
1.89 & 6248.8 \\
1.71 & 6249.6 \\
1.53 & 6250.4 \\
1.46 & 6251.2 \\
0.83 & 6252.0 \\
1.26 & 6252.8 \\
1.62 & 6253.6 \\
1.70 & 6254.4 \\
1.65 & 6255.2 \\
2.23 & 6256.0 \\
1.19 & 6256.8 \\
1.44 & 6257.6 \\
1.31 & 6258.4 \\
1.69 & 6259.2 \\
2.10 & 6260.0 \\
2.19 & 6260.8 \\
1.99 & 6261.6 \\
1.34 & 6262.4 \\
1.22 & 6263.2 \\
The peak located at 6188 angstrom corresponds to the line [O III]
